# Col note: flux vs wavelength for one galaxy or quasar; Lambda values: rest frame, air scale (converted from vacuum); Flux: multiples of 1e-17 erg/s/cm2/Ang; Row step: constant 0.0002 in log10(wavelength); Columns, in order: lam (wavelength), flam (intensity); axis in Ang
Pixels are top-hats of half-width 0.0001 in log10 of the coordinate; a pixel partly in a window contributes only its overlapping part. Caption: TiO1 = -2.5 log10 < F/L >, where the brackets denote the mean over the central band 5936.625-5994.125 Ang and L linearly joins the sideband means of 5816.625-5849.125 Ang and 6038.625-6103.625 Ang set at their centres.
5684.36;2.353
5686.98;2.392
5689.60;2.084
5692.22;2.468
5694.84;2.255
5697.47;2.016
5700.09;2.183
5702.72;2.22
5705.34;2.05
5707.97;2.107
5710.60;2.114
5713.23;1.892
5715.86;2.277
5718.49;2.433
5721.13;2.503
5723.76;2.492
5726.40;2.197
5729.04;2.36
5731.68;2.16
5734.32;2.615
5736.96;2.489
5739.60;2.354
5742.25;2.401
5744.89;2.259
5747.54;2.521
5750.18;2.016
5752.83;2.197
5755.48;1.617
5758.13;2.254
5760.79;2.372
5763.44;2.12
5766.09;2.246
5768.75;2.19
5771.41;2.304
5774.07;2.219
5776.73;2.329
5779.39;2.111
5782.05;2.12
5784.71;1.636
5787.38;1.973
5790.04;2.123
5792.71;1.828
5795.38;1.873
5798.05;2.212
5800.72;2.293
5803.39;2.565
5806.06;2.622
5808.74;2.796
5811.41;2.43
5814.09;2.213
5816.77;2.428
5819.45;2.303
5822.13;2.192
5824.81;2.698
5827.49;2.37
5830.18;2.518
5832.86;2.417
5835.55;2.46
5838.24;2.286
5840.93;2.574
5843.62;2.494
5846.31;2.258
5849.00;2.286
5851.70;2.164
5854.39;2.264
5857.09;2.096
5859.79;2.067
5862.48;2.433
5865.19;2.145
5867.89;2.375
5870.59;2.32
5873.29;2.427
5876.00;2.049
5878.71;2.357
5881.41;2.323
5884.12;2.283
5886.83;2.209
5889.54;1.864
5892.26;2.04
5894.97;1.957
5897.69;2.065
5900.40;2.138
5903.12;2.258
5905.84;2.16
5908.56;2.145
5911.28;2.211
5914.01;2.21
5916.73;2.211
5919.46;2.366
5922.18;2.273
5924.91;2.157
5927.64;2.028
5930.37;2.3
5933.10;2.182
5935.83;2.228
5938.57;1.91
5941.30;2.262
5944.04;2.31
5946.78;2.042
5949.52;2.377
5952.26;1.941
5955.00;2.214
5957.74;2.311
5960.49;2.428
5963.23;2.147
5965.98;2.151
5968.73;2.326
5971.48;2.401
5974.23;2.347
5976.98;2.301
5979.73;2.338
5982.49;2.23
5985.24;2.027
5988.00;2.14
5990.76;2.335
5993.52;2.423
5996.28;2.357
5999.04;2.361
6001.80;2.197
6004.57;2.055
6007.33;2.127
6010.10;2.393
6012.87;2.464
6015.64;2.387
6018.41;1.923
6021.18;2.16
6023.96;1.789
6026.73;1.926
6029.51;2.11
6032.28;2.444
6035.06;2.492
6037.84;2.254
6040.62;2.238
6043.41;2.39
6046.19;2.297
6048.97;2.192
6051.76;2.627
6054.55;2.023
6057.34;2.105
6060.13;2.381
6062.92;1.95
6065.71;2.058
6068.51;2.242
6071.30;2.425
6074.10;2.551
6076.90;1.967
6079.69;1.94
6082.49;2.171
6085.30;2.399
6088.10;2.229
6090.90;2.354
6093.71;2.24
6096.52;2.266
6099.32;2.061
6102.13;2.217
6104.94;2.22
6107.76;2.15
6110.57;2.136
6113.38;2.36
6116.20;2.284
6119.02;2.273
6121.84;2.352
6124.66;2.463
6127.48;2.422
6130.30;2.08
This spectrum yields 0.04 mag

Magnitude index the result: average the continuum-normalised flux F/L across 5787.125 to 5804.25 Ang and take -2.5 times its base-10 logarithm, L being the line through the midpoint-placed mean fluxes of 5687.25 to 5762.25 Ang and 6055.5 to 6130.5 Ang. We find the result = 0.06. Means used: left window 2.25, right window 2.23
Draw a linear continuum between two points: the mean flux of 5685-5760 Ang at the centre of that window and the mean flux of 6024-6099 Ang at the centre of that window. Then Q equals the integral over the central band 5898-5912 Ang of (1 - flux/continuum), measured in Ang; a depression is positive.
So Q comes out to 0.4 Ang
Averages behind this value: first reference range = 2.25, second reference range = 2.23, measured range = 2.17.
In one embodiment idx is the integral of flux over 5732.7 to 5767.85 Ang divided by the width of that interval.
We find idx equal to 2.26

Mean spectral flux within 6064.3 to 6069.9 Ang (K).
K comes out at 2.15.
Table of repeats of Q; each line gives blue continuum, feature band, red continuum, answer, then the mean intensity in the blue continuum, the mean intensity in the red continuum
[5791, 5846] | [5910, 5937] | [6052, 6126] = 1.19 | 2.37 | 2.23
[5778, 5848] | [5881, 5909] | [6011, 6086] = 1.82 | 2.3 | 2.22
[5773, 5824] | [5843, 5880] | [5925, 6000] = -0.50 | 2.23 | 2.24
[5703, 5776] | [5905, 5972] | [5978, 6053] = 1.14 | 2.25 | 2.25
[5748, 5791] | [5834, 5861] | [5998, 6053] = -1.74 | 2.12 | 2.24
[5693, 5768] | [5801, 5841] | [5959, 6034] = -3.77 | 2.24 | 2.23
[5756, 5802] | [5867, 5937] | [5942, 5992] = 0.12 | 2.12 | 2.24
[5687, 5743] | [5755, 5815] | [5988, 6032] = 1.43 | 2.27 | 2.2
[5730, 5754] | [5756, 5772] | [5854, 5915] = 0.69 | 2.34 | 2.19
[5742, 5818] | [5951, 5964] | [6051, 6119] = 0.02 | 2.21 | 2.22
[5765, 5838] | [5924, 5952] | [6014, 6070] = 0.79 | 2.28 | 2.2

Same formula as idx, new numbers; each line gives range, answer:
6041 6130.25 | 2.25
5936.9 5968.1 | 2.19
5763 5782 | 2.21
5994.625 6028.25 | 2.18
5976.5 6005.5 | 2.25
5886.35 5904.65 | 2.07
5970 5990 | 2.26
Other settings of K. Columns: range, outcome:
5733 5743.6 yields 2.46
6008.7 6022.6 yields 2.26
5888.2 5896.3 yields 1.95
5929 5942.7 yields 2.18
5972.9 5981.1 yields 2.33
